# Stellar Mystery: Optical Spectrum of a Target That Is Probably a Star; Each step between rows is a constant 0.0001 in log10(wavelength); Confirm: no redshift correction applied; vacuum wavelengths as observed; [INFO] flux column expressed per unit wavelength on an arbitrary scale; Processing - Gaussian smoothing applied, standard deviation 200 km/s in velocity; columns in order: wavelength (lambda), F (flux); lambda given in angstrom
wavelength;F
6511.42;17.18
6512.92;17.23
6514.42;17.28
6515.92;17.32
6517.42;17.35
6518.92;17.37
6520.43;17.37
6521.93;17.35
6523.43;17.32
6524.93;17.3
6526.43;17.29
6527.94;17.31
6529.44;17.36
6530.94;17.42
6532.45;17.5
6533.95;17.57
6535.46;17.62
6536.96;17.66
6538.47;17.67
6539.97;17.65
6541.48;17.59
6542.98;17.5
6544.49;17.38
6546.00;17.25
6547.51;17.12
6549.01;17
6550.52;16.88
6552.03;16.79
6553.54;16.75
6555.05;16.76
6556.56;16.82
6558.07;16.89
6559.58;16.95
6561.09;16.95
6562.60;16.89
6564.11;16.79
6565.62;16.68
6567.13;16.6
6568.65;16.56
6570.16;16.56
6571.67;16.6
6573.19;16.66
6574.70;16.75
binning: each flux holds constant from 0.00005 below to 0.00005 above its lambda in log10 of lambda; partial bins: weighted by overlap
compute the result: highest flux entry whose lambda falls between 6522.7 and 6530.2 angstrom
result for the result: 17.36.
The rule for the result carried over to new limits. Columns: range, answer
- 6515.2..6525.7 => 17.37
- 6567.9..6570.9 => 16.56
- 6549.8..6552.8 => 16.88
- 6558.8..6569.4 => 16.95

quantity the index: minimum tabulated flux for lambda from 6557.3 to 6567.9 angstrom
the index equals 16.6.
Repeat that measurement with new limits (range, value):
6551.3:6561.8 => 16.75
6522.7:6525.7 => 17.3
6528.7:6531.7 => 17.36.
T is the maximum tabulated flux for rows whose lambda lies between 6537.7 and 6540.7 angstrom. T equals 17.67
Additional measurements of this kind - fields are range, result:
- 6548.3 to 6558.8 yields 17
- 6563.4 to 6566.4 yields 16.79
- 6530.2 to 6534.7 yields 17.57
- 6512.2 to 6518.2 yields 17.35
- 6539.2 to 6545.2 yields 17.65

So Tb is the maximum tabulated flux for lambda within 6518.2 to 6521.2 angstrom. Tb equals 17.37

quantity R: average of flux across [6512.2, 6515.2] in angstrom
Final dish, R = 17.3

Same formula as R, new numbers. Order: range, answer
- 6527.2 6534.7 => 17.4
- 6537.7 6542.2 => 17.6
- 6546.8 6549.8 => 17.1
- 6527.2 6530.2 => 17.4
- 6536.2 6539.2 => 17.7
